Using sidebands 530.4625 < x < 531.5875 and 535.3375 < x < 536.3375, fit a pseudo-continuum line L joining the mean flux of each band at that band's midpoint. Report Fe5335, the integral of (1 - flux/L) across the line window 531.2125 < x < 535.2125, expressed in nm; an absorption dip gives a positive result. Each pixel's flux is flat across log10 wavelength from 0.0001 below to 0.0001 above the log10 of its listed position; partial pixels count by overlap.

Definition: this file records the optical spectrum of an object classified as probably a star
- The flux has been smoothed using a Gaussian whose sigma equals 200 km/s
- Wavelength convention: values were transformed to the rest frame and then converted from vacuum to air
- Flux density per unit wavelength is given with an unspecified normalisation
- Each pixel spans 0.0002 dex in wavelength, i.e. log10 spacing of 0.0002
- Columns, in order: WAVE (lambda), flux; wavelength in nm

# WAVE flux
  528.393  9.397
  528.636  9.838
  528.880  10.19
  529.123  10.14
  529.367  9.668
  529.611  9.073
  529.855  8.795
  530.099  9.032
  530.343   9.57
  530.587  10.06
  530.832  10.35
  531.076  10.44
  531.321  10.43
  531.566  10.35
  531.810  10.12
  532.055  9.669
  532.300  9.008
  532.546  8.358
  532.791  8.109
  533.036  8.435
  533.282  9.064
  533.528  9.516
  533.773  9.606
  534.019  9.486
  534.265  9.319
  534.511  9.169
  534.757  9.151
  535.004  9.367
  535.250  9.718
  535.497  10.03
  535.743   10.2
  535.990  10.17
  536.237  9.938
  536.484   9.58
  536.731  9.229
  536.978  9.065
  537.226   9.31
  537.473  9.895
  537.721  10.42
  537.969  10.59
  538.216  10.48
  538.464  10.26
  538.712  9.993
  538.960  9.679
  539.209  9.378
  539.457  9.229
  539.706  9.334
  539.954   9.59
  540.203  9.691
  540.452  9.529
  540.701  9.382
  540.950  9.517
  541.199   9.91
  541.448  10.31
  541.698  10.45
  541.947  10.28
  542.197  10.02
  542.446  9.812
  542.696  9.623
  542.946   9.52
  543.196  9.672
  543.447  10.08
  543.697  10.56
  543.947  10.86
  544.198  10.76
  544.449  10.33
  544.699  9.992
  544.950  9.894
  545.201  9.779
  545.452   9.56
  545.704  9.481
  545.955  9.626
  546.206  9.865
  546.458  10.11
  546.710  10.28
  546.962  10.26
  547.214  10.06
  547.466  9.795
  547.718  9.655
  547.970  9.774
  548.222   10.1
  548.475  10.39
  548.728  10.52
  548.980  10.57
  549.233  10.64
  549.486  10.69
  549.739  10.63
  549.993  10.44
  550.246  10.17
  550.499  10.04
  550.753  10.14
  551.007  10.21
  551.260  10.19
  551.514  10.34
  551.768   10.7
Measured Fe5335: 0.35 nm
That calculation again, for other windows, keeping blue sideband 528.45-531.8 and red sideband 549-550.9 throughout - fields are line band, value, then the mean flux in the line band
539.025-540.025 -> 0.07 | 9.39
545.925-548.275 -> 0.08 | 9.96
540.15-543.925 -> 0.09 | 9.92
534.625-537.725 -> 0.11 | 9.67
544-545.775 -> 0.04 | 10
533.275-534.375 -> 0.06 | 9.44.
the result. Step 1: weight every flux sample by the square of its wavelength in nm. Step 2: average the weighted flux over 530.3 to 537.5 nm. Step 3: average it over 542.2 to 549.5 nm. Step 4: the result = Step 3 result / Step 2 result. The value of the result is 1.10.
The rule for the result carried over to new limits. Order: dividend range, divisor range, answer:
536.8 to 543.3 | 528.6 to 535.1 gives 1.07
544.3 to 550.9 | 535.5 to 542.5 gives 1.06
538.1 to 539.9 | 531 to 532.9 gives 1.05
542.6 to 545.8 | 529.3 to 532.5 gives 1.08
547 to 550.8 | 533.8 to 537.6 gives 1.12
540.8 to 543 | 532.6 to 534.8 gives 1.13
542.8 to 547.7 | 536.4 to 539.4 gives 1.05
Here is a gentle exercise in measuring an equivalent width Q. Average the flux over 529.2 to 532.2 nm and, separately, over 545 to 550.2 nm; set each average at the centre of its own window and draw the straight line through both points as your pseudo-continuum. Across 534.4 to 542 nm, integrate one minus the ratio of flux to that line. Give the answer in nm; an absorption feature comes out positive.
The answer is 0.13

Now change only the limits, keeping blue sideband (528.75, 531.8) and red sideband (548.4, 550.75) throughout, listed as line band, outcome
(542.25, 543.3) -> 0.057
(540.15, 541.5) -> 0.064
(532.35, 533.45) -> 0.151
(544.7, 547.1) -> 0.104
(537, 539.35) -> 0.032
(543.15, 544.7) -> -0.017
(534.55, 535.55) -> 0.050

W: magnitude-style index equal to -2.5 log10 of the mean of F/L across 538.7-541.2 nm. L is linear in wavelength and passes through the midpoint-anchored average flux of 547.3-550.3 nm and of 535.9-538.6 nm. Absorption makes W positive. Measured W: 0.051 mag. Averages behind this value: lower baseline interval 9.9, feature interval 9.53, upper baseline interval 10.3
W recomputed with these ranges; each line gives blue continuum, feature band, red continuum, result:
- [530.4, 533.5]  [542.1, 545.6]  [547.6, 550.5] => 0.01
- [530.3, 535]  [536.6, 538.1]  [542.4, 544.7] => 0.00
